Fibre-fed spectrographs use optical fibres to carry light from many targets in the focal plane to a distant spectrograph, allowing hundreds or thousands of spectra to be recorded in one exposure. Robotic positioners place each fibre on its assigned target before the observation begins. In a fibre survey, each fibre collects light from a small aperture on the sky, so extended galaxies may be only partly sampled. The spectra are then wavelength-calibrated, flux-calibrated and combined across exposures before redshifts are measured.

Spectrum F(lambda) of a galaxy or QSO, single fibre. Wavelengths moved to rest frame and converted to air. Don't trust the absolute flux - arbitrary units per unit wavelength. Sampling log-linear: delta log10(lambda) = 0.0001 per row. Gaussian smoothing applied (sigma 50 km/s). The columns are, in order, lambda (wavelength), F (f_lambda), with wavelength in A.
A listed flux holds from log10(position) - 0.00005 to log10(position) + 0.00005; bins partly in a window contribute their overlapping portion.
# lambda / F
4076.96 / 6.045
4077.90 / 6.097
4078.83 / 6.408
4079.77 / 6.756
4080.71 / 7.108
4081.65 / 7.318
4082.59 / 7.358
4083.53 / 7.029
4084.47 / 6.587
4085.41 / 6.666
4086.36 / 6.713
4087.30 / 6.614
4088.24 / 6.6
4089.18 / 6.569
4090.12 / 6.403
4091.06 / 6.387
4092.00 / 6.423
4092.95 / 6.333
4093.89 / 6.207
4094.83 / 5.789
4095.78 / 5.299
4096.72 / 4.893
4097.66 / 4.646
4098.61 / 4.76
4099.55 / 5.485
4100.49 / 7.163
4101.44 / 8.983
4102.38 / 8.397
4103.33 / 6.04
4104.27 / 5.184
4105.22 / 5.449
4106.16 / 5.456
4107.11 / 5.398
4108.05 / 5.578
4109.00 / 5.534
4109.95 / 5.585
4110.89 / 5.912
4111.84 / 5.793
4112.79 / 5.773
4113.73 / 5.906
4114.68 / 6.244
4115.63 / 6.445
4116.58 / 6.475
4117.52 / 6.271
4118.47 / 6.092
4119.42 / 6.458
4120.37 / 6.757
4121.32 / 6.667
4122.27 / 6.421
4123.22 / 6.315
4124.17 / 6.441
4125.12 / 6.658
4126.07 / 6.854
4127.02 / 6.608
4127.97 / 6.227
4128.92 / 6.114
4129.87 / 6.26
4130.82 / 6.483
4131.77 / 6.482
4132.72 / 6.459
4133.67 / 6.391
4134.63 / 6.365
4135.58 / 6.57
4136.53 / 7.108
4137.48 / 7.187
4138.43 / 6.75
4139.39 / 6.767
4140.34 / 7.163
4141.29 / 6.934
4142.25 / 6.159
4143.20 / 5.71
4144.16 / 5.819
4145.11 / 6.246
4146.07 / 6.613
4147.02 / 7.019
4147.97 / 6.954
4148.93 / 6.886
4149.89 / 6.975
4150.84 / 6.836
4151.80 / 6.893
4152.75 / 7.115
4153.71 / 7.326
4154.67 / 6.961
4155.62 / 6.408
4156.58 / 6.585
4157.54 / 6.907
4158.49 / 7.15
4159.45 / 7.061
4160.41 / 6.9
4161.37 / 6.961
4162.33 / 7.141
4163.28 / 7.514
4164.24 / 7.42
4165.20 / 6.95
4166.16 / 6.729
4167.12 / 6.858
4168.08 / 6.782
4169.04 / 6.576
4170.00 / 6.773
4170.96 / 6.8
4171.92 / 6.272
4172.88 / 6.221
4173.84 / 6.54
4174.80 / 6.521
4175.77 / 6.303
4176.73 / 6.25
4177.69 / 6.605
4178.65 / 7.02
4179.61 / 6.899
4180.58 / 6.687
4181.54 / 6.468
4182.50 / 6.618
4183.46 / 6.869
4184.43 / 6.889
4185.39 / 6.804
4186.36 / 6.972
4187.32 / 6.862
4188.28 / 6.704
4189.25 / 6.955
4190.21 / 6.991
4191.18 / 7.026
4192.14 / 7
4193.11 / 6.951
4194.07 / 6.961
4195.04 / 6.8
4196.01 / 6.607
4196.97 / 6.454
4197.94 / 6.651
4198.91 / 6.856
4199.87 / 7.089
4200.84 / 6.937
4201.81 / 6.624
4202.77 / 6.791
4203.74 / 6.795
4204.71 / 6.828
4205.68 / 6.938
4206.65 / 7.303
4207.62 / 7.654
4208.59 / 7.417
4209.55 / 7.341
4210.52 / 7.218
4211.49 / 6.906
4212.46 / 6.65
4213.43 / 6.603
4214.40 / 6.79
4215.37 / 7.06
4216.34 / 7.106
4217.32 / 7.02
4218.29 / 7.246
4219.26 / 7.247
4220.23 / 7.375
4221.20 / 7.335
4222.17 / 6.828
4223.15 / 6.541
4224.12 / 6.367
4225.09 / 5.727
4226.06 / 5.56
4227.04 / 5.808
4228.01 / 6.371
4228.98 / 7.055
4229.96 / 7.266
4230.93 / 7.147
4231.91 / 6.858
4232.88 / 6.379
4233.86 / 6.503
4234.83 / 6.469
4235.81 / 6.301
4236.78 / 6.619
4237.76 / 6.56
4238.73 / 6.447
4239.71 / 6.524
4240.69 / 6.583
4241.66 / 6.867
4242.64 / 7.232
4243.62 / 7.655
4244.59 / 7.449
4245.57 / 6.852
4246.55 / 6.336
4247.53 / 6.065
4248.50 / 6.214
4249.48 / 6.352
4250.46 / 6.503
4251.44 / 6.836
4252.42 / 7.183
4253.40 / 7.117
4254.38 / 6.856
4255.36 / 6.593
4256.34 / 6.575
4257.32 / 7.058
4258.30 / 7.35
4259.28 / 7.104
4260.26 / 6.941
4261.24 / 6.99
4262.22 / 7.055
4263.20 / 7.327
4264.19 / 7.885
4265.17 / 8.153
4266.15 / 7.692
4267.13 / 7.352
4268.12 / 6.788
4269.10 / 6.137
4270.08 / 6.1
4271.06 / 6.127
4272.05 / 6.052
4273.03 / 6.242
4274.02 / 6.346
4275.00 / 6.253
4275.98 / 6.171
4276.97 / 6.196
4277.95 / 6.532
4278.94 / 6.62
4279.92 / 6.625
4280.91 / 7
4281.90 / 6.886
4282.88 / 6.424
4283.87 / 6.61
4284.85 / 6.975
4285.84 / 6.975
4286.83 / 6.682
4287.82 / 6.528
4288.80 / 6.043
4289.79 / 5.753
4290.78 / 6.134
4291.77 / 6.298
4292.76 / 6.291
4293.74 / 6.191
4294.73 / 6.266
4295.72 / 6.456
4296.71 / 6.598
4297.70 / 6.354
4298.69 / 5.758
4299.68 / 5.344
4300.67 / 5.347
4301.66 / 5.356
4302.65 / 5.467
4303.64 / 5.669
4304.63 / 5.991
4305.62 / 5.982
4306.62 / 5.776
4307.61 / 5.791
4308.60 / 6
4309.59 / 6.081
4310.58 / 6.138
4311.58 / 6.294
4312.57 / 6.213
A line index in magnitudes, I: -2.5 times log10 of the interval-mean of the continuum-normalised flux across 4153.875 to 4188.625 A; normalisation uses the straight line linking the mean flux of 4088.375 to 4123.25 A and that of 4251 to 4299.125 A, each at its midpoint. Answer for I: -0.08 mag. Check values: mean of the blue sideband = 6.1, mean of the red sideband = 6.66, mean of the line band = 6.78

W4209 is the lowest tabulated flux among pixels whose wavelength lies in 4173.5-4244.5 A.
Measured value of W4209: 5.56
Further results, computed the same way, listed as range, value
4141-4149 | 5.71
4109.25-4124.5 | 5.585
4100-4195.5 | 5.184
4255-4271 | 6.1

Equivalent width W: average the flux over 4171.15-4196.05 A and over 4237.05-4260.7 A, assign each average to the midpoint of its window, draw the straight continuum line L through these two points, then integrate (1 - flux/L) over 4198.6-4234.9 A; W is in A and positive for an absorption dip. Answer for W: -0.4 A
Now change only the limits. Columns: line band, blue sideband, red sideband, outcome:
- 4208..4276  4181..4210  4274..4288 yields -0.54 A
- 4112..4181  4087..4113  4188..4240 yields -3.19 A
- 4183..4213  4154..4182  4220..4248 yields -0.95 A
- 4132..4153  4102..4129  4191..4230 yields -1.02 A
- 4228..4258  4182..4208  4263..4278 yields 0.10 A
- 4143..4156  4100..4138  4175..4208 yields -0.32 A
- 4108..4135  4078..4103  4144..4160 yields 1.58 A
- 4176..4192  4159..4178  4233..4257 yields -0.10 A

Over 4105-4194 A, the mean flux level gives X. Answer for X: 6.59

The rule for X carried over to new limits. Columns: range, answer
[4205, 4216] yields 7.08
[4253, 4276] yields 6.86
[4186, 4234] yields 6.85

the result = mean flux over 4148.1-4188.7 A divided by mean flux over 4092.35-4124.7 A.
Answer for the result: 1.1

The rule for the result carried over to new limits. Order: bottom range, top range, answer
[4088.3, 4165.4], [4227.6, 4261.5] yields 1.05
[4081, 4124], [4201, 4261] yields 1.09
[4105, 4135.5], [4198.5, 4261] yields 1.10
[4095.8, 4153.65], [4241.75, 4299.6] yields 1.05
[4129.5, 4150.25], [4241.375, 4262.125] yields 1.04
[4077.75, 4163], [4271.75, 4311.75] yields 0.96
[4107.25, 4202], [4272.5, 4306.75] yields 0.94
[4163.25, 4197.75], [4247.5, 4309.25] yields 0.96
